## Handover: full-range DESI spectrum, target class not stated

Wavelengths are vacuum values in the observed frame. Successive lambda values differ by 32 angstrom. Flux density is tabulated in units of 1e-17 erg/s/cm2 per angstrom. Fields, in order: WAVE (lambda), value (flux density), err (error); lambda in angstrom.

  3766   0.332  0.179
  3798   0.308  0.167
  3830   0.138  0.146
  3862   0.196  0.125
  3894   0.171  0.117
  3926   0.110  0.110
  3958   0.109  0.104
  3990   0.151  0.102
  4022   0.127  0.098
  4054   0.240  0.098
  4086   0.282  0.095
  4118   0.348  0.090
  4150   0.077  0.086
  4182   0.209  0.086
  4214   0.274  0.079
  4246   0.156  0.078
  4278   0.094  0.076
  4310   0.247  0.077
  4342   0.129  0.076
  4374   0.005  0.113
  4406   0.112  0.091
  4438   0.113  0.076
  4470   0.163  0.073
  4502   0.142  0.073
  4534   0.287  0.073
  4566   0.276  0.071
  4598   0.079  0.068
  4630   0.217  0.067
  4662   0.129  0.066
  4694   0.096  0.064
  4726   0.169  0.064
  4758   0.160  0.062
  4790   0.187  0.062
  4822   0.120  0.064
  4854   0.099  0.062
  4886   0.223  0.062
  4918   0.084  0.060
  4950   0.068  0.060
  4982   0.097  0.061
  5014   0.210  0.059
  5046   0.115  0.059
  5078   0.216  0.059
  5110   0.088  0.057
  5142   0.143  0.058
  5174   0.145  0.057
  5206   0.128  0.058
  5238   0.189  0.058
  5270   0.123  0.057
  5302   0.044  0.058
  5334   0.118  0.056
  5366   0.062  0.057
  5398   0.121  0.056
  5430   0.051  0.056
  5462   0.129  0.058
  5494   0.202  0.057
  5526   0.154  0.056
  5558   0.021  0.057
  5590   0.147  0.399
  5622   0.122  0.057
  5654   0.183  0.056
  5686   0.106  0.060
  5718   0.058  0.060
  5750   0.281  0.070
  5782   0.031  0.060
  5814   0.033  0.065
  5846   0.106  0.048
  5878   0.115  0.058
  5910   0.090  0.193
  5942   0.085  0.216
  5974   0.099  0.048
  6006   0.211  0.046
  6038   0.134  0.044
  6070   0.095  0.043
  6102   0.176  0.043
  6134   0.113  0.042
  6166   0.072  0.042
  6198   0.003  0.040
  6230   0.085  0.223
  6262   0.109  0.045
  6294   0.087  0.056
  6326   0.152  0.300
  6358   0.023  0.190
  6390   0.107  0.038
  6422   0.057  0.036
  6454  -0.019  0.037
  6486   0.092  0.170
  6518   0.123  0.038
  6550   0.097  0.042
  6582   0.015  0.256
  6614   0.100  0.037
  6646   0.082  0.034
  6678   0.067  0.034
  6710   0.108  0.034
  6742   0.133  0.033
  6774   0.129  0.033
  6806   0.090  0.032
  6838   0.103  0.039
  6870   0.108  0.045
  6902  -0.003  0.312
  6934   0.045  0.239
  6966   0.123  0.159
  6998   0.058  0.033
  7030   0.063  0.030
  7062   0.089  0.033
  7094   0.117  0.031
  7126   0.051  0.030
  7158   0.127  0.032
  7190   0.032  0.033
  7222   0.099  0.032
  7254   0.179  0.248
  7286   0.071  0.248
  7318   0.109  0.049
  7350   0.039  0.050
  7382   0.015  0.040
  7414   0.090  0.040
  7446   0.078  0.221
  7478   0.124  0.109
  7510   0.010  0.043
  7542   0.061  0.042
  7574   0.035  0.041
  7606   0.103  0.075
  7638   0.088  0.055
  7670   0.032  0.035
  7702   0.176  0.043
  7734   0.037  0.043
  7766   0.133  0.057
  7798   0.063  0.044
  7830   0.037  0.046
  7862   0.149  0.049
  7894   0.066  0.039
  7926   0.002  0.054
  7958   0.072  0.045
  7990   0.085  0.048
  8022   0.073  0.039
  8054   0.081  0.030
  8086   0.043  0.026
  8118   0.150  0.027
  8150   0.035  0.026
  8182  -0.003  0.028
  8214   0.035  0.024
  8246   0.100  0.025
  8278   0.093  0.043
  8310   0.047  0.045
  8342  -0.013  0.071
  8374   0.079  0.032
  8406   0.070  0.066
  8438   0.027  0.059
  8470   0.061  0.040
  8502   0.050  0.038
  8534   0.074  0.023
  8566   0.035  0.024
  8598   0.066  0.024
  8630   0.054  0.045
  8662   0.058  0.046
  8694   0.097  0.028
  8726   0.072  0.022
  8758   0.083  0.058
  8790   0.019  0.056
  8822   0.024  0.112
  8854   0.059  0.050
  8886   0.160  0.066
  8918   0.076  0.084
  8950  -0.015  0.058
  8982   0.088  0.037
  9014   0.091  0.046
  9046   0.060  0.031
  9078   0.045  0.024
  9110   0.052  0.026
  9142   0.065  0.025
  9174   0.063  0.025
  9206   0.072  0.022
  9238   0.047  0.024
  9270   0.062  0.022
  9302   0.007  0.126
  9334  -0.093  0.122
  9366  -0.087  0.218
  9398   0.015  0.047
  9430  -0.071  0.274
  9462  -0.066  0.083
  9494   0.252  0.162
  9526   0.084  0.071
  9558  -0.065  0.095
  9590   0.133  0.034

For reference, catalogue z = 0.46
